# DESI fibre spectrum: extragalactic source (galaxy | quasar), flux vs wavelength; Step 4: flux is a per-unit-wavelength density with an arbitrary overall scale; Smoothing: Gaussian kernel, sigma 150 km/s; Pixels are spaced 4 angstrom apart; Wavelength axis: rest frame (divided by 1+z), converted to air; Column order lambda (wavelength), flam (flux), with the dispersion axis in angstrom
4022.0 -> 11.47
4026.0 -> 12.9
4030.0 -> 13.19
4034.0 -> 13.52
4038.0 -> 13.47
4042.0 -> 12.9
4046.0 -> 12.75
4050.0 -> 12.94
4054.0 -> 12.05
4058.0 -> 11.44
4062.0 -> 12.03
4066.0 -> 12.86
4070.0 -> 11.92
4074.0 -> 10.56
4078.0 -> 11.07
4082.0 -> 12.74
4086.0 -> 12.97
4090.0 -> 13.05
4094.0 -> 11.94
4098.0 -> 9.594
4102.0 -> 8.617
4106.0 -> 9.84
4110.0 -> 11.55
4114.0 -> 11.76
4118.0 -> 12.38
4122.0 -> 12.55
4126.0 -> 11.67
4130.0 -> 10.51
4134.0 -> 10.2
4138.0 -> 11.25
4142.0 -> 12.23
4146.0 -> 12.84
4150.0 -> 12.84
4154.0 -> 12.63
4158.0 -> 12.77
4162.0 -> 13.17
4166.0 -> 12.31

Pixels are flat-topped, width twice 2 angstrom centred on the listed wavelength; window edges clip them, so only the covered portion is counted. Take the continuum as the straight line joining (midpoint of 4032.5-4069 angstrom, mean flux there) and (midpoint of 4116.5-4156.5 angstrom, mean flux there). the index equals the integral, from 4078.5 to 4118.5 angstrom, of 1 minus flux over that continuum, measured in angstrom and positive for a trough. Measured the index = 2.7 angstrom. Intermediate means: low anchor 12.6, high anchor 11.9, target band 11.4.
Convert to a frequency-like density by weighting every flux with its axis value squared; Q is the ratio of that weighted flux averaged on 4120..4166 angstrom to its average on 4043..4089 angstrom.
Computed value 1.03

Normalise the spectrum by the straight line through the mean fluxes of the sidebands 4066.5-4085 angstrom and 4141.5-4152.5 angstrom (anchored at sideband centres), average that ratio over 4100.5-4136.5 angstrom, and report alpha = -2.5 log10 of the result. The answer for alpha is 0.12 mag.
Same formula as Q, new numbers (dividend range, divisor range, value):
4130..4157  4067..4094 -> 1.02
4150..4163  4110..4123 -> 1.08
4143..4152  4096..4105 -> 1.42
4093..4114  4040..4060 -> 0.86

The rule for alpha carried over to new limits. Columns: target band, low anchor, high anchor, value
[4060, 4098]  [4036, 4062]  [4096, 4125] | -0.022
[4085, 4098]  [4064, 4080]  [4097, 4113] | -0.140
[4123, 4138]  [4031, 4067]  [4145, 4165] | 0.166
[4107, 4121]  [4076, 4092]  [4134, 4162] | 0.054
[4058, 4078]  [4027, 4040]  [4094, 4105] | -0.027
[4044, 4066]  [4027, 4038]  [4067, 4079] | -0.007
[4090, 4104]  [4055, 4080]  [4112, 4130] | 0.129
